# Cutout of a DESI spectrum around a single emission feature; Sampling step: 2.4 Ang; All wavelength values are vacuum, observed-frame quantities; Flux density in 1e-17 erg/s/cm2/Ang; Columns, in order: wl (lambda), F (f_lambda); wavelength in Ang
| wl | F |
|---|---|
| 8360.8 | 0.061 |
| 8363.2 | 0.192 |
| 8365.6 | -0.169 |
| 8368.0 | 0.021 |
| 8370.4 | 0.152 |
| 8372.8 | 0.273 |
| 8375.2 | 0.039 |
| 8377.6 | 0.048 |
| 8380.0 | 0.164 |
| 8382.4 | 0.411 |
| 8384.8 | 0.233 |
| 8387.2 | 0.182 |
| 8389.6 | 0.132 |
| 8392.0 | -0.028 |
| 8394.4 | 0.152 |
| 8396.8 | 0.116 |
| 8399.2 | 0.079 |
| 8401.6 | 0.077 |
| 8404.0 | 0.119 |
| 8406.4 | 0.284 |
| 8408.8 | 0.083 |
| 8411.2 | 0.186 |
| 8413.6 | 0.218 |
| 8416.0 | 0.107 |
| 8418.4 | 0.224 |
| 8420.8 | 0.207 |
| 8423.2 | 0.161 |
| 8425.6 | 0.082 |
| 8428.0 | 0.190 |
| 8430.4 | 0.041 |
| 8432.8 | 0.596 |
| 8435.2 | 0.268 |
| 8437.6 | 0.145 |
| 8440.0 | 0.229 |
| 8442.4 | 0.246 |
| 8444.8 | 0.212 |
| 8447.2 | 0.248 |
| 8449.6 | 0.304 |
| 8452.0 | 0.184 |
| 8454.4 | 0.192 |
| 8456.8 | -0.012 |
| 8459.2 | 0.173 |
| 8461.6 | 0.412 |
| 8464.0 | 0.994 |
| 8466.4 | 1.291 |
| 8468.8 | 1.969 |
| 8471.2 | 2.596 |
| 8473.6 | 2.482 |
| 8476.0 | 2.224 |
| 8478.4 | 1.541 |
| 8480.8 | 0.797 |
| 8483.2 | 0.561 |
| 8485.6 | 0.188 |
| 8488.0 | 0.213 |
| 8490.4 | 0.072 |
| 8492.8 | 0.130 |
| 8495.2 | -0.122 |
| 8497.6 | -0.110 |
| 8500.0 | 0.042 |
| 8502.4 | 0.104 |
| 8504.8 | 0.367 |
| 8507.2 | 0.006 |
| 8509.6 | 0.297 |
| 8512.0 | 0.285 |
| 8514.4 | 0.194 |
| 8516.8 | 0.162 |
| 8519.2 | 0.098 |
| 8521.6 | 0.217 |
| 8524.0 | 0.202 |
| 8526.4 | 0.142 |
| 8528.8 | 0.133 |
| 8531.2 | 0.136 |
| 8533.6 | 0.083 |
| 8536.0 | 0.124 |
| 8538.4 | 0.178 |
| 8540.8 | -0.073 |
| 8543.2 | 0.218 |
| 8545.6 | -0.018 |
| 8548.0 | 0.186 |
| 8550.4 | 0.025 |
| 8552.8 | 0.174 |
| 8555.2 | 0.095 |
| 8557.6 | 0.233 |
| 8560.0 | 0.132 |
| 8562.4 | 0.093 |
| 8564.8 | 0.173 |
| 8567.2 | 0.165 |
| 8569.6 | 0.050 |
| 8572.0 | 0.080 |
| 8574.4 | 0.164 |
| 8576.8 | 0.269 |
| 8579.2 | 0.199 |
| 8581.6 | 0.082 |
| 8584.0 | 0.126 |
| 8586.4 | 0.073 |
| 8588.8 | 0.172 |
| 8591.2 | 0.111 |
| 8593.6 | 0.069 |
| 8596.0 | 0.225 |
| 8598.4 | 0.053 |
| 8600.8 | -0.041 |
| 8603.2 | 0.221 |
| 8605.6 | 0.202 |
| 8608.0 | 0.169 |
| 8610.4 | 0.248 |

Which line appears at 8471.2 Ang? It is [O II] 3727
